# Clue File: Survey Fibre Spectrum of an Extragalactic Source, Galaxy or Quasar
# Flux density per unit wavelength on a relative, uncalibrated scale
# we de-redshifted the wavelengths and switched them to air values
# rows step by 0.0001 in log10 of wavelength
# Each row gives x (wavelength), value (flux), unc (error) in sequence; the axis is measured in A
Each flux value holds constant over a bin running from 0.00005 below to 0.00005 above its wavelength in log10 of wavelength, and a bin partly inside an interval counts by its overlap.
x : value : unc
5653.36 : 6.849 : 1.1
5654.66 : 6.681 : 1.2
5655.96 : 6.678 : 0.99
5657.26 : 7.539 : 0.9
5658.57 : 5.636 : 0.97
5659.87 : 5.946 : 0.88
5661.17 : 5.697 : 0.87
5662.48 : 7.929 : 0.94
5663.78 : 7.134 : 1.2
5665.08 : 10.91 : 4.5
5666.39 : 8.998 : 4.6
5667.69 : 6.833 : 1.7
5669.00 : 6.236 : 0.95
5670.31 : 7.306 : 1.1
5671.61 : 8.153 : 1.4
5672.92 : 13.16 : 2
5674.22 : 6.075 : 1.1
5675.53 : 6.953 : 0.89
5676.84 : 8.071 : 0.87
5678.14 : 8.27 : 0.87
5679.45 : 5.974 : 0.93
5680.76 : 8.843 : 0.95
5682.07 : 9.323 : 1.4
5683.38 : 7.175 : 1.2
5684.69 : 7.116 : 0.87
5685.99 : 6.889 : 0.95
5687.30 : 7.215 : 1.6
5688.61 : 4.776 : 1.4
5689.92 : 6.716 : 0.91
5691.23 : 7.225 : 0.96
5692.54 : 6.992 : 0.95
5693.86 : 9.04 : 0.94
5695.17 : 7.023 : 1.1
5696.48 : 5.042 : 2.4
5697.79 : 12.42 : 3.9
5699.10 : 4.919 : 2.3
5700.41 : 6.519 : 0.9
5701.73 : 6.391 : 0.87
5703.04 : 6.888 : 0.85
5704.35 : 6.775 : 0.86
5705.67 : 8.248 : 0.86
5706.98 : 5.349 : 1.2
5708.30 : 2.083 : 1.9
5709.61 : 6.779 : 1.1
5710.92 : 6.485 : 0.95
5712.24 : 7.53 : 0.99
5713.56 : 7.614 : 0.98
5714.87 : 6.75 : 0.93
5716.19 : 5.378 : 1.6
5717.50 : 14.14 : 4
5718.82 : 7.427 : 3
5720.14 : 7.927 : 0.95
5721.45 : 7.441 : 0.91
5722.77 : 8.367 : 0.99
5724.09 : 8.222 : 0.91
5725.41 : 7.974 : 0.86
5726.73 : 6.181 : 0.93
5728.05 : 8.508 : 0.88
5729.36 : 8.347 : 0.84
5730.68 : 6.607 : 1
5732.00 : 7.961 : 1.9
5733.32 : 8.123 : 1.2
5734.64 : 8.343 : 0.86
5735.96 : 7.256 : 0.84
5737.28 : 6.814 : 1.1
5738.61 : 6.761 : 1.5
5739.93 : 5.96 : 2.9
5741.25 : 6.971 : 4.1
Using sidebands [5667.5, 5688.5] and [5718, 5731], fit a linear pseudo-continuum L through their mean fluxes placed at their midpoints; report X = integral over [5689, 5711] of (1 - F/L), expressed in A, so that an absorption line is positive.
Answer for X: 2.8 A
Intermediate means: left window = 7.67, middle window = 6.74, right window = 7.81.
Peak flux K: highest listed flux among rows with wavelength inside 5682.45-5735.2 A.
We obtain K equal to 14.14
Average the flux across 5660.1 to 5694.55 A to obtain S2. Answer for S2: 7.63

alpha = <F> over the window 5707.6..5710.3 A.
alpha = 4.48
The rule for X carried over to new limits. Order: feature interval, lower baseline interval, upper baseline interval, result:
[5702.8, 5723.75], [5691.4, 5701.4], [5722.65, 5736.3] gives 1.04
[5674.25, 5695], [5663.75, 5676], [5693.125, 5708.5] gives 0.70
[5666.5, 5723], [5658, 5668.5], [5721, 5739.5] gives 1.04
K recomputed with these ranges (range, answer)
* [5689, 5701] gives 12.42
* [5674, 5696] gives 9.323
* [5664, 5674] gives 13.16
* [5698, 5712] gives 8.248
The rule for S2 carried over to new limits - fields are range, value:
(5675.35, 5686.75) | 7.65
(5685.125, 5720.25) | 7.04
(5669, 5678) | 8.14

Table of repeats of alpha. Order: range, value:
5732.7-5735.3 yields 8.24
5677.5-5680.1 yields 7.11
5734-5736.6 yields 7.8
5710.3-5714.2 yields 7.2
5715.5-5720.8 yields 8.71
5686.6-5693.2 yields 6.58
